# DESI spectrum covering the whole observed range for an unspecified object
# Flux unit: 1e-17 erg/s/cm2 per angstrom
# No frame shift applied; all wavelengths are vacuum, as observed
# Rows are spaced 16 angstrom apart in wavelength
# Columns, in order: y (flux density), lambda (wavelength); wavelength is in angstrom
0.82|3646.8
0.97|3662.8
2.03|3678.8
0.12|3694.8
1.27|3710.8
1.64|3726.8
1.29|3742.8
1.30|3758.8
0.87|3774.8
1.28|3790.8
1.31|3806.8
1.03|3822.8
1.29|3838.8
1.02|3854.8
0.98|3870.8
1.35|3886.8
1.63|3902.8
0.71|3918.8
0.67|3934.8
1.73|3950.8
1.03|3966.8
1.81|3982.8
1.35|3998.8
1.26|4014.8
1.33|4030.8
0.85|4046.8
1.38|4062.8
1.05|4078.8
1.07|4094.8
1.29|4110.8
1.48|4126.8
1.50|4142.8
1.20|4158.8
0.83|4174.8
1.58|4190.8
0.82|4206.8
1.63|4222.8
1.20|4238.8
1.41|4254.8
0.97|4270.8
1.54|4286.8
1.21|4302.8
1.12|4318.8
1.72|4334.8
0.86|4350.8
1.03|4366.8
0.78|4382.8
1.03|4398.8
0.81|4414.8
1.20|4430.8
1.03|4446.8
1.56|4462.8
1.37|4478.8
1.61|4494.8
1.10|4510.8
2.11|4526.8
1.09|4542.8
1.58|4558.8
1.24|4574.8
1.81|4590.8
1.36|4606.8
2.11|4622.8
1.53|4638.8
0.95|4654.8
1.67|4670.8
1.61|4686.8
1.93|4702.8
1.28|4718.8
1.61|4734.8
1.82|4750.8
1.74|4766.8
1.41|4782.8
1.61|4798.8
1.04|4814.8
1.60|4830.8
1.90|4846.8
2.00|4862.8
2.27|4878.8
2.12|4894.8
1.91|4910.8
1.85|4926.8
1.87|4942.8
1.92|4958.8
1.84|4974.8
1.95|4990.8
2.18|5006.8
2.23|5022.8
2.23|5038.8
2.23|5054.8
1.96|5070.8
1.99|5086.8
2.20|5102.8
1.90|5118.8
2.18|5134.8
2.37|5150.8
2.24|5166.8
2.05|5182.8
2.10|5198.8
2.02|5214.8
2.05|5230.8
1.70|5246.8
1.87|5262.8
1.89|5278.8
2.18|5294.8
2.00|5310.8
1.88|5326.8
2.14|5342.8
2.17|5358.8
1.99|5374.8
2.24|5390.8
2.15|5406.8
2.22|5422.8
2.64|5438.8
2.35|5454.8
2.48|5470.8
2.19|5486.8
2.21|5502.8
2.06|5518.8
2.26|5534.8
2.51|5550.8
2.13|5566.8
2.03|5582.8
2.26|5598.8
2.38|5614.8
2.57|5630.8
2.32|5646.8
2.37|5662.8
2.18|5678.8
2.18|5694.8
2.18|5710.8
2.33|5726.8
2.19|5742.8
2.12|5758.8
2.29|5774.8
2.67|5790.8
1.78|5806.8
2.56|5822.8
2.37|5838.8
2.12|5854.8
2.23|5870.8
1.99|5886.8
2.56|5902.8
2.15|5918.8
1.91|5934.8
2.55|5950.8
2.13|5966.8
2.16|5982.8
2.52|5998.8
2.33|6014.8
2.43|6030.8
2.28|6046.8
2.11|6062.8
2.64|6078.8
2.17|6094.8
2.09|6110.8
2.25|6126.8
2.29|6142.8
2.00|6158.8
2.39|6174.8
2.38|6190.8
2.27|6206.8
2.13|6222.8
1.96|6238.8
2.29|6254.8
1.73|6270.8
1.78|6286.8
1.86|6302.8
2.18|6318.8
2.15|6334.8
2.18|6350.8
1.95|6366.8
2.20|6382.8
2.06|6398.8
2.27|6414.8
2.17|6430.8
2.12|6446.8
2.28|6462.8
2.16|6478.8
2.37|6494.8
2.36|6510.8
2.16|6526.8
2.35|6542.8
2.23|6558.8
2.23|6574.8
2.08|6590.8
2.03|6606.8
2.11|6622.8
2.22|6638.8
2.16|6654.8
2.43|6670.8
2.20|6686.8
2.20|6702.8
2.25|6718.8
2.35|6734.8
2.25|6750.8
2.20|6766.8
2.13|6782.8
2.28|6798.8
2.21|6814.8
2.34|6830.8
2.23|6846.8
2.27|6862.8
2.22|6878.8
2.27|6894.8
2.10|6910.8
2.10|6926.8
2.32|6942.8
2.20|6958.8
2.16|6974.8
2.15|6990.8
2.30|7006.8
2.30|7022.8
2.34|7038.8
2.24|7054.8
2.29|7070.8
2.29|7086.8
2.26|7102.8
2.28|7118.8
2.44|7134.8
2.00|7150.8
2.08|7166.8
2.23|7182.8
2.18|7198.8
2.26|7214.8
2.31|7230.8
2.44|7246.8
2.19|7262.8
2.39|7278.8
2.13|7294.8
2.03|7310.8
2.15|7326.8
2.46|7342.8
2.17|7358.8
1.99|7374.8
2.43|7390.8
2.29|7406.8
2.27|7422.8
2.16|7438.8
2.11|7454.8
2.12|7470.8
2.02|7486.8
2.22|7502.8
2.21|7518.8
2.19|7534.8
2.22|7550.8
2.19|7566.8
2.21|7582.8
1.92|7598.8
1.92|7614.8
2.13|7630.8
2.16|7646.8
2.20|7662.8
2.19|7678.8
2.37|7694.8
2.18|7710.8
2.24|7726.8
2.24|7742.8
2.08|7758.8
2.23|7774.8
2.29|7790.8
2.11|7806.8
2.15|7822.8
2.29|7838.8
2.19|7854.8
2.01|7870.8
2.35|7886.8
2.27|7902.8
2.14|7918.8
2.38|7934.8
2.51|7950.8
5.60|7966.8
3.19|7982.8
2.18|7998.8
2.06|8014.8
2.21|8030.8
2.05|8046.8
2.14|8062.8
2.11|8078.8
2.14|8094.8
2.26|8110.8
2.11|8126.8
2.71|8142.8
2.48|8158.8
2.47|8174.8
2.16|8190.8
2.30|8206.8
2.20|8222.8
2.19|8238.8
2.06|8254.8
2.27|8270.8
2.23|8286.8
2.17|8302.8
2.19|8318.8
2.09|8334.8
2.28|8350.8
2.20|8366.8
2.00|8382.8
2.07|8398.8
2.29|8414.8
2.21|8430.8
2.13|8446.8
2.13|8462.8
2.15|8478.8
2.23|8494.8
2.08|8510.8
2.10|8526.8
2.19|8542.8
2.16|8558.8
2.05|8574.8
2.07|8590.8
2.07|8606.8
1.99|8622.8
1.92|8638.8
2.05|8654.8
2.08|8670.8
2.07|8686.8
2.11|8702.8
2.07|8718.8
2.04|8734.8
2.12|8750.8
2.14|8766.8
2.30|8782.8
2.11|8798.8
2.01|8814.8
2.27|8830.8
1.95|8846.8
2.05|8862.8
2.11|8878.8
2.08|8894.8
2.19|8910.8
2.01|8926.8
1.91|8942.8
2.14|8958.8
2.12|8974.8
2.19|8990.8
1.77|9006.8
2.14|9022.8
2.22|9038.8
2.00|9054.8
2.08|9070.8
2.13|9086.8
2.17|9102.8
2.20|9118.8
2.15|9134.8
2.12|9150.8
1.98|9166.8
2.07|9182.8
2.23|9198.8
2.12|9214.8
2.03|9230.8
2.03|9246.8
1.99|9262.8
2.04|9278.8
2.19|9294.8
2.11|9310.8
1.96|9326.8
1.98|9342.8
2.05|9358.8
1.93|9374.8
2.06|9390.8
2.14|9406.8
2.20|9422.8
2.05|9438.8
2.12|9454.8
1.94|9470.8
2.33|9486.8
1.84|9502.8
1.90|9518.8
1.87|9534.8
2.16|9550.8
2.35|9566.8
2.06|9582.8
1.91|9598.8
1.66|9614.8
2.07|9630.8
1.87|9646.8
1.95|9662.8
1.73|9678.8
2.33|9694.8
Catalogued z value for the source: 0.213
